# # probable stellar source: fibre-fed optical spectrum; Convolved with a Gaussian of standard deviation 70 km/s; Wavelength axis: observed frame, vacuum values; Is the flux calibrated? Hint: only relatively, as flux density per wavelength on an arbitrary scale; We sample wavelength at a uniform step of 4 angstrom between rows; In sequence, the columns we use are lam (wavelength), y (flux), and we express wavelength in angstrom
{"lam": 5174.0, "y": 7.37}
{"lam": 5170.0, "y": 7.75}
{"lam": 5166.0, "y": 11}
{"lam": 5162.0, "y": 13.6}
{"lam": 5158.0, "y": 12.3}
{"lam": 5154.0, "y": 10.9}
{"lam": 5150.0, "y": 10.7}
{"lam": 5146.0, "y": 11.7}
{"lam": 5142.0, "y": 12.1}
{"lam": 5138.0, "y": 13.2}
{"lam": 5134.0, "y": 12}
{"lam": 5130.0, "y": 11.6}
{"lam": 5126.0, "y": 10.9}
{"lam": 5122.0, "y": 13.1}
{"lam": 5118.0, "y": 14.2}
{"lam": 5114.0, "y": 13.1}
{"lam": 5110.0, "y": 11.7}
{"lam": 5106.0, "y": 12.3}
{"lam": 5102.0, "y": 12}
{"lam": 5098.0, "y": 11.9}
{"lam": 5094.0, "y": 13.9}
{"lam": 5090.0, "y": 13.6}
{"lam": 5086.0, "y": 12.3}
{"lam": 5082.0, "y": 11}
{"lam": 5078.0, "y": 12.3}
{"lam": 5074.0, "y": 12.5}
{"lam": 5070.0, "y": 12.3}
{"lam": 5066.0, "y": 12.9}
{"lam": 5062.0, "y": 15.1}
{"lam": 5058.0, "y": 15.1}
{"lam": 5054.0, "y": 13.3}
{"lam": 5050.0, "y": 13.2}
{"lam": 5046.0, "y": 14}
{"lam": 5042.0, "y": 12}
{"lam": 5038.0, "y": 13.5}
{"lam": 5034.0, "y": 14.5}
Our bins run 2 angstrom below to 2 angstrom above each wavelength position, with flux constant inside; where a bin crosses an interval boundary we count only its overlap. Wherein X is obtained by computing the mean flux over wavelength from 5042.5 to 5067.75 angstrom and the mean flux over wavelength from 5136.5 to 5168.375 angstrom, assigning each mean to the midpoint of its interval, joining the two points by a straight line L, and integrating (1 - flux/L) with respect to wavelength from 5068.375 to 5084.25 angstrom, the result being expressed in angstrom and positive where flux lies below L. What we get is 1.6 angstrom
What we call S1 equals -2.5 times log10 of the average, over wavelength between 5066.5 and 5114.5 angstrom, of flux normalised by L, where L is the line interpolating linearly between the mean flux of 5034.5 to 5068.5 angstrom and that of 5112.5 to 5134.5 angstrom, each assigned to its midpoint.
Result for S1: 0.053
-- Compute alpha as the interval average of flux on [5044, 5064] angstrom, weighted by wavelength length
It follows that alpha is 14.1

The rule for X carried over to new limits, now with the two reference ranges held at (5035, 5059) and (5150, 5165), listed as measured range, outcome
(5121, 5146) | 0.5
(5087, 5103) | 0.0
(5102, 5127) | 0.0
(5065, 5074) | 0.4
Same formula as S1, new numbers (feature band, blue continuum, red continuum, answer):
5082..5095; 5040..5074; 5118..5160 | 0.00 mag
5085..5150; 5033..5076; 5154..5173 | -0.04 mag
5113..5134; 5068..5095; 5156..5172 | -0.06 mag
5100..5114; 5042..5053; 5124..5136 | -0.01 mag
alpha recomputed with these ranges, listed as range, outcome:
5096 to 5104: 11.9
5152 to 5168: 12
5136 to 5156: 11.7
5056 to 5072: 13.9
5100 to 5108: 12.2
